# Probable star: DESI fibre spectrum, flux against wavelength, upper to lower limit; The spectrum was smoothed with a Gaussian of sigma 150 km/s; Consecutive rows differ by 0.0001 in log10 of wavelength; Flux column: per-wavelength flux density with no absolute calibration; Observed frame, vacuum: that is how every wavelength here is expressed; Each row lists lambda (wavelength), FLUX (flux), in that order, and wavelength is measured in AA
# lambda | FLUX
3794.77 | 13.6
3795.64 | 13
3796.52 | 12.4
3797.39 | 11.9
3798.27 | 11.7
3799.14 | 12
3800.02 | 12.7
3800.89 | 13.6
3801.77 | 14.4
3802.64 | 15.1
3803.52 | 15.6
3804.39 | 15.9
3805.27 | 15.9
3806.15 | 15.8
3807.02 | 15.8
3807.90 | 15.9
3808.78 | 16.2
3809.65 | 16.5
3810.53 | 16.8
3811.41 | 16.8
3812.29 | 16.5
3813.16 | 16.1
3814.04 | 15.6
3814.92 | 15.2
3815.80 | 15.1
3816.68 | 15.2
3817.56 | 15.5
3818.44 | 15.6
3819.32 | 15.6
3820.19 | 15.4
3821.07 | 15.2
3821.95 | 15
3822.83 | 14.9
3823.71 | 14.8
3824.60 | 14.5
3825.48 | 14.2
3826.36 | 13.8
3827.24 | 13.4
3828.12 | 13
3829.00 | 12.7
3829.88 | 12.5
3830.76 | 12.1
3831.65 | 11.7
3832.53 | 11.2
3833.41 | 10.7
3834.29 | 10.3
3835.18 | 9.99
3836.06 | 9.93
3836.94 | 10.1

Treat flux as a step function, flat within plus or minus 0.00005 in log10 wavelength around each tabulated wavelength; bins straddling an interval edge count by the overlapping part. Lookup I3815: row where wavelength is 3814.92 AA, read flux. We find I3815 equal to 15.2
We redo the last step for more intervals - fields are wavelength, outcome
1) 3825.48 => 14.2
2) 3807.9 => 15.9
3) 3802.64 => 15.1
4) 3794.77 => 13.6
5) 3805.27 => 15.9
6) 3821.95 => 15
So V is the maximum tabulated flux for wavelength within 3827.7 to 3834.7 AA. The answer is 13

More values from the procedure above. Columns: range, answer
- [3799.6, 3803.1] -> 15.1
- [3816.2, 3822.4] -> 15.6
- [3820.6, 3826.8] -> 15.2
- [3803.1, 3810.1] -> 16.5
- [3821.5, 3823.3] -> 15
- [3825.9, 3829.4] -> 13.8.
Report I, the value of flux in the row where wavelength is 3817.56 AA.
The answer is 15.5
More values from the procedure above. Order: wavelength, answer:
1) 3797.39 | 11.9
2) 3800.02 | 12.7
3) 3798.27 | 11.7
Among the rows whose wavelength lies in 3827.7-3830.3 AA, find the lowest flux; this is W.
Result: 12.5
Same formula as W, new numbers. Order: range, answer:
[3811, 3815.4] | 15.2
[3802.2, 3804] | 15.1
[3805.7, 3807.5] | 15.8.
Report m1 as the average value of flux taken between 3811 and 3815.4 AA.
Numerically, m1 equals 16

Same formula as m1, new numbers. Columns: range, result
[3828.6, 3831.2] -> 12.4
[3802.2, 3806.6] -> 15.7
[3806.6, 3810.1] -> 16.1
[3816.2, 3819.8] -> 15.5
